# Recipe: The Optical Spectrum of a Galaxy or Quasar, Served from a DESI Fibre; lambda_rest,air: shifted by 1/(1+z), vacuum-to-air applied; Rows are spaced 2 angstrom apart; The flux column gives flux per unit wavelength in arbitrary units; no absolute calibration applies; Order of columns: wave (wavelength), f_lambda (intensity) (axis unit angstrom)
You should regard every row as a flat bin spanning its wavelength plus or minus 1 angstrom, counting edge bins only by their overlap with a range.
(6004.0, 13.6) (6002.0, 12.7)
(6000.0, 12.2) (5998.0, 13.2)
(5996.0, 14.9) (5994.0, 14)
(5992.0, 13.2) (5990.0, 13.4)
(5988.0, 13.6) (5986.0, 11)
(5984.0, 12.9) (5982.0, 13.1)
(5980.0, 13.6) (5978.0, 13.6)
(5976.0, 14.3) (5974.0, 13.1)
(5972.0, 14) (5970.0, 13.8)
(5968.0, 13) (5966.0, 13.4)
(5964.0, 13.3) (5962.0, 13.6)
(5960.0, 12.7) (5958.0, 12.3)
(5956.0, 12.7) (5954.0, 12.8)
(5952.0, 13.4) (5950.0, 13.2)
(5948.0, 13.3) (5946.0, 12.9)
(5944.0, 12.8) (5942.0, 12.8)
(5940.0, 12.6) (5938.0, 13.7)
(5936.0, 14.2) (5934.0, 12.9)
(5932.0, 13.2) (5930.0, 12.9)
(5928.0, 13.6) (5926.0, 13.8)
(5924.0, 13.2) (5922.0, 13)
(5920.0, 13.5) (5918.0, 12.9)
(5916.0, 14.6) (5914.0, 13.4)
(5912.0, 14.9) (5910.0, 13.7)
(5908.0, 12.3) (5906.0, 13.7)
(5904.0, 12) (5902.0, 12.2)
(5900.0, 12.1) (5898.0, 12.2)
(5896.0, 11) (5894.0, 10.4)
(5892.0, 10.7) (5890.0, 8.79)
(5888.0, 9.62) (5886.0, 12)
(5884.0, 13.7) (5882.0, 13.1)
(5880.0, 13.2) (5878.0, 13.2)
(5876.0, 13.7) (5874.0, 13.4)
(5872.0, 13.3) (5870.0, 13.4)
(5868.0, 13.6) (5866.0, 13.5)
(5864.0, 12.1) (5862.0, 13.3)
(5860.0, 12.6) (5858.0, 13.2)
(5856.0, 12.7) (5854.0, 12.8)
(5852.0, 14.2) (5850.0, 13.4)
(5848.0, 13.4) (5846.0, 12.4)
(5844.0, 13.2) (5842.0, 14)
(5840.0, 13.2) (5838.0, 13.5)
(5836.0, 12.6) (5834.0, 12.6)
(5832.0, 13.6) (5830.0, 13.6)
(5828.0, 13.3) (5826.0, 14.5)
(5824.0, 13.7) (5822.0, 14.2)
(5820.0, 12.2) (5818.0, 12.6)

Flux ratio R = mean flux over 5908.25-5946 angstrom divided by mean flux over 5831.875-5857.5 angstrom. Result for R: 1.0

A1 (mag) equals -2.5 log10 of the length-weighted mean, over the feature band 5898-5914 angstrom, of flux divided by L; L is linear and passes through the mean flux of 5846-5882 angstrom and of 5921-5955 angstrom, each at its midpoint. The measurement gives 0.02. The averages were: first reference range 13.2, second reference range 13.2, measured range 13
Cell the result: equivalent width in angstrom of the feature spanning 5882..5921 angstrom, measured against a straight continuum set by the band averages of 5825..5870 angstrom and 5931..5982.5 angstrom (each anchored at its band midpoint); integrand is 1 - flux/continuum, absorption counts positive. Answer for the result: 2.7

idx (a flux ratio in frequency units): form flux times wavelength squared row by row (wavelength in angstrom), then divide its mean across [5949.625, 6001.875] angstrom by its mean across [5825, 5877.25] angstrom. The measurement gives 1.0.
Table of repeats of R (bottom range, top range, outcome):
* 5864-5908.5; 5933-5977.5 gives 1.07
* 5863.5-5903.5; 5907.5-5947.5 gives 1.09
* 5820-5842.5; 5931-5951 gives 0.98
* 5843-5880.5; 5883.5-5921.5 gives 0.93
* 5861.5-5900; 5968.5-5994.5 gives 1.08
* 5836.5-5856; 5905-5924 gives 1.02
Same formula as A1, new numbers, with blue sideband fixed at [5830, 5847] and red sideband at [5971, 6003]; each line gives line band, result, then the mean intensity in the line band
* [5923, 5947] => 0.00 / 13.2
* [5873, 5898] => 0.11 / 11.9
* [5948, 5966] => 0.02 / 13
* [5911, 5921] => -0.05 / 13.9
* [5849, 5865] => 0.01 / 13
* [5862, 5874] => 0.00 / 13.2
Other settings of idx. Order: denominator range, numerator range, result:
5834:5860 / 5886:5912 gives 0.90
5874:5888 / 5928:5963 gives 1.03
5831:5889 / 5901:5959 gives 1.03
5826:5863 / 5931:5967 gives 1.03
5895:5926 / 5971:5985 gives 1.06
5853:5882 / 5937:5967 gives 1.02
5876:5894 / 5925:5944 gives 1.14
